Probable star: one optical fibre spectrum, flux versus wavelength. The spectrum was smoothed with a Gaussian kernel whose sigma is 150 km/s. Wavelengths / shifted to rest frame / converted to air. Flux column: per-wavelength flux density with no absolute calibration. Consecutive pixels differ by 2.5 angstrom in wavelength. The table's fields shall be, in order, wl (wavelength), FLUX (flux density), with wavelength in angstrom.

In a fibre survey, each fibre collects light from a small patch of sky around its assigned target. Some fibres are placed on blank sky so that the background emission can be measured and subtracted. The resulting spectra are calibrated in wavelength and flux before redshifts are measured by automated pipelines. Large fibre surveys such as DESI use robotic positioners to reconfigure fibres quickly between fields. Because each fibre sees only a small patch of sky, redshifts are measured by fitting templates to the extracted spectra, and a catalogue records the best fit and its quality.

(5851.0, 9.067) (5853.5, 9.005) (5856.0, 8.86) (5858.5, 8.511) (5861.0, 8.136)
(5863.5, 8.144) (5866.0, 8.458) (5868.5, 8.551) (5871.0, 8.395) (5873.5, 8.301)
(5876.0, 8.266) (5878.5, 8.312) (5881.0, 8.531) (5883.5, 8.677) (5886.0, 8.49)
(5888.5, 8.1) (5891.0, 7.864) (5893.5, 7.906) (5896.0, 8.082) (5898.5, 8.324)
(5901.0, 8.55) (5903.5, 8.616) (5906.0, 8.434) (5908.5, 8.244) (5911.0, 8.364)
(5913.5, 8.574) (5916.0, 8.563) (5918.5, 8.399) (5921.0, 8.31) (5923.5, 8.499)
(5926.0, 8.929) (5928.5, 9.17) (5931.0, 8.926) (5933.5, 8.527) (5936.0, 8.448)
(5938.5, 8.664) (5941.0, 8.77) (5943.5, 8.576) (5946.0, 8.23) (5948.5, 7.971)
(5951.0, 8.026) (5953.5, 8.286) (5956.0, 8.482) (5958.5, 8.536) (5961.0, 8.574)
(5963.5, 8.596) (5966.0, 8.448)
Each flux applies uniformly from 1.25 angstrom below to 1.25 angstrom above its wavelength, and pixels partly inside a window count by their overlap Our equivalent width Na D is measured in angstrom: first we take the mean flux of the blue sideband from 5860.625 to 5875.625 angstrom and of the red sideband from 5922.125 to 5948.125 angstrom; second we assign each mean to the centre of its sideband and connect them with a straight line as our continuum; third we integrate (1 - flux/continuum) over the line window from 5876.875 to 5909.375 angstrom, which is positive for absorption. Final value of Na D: 0.52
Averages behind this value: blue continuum 8.34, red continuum 8.65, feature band 8.32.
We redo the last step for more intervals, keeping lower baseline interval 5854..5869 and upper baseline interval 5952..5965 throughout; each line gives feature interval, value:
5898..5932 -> -0.36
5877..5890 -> 0.10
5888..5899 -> 0.57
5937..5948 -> -0.05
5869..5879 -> 0.16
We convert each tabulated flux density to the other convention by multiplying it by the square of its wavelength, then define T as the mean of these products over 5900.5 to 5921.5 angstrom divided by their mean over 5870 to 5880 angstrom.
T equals 1.0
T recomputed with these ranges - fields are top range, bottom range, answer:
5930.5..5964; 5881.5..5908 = 1.04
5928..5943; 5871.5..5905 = 1.07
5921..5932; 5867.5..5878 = 1.07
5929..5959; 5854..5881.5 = 1.03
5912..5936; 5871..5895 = 1.06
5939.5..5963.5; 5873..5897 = 1.04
